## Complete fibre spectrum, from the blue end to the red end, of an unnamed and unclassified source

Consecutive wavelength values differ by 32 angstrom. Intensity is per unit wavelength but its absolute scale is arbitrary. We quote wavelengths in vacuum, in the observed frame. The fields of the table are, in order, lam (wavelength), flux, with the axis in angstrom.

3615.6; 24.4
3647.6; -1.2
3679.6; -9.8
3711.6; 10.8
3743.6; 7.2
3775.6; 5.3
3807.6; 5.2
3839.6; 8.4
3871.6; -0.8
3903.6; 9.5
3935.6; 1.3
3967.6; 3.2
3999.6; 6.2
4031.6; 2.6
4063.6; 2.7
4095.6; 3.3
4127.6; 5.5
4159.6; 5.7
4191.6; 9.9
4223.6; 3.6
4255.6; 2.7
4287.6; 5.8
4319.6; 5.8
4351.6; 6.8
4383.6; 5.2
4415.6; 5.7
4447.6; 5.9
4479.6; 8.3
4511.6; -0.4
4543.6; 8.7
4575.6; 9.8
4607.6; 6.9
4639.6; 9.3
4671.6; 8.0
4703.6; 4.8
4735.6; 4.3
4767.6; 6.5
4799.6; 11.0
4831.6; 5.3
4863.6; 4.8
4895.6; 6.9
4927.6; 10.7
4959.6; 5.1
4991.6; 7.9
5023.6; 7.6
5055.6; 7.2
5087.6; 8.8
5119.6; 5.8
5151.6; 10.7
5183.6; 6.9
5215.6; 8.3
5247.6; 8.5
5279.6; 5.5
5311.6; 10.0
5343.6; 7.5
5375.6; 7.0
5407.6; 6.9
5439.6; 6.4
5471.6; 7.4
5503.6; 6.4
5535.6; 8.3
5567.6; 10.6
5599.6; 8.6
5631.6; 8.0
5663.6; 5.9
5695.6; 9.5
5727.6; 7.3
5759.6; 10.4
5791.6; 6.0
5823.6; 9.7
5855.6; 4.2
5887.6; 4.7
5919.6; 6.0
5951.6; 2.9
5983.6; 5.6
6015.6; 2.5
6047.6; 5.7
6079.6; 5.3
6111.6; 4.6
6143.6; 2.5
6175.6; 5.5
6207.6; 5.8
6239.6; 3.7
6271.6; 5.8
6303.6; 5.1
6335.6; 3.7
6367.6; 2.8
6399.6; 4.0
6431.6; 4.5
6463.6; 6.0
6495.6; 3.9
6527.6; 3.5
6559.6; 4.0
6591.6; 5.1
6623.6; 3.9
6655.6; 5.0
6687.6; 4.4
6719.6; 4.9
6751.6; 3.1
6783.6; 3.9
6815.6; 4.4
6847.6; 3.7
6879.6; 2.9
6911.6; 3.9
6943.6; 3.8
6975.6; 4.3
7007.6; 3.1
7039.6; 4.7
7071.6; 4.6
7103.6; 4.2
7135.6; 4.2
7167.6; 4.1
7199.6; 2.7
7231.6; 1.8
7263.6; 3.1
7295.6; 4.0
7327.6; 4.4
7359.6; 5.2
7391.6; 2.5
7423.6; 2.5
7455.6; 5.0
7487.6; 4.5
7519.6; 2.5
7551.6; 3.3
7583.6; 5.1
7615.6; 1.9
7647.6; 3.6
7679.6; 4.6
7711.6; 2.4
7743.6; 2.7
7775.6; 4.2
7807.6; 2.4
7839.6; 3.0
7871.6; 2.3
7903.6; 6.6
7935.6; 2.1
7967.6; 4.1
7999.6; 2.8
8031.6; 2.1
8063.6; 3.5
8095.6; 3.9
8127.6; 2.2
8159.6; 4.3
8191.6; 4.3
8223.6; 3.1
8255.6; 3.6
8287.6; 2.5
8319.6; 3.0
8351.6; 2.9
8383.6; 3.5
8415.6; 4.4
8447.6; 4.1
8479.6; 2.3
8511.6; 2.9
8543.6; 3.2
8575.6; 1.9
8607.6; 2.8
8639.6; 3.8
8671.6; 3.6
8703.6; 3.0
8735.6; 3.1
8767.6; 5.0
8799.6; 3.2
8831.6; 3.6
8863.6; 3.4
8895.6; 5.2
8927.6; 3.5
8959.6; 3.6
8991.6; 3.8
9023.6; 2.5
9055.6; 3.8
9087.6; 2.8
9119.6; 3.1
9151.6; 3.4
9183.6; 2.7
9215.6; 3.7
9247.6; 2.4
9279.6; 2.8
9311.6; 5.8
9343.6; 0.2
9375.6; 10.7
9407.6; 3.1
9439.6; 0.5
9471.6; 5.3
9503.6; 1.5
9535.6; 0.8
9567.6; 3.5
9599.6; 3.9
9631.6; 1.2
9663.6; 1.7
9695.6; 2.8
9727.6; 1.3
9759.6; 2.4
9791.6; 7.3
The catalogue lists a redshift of 0.204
